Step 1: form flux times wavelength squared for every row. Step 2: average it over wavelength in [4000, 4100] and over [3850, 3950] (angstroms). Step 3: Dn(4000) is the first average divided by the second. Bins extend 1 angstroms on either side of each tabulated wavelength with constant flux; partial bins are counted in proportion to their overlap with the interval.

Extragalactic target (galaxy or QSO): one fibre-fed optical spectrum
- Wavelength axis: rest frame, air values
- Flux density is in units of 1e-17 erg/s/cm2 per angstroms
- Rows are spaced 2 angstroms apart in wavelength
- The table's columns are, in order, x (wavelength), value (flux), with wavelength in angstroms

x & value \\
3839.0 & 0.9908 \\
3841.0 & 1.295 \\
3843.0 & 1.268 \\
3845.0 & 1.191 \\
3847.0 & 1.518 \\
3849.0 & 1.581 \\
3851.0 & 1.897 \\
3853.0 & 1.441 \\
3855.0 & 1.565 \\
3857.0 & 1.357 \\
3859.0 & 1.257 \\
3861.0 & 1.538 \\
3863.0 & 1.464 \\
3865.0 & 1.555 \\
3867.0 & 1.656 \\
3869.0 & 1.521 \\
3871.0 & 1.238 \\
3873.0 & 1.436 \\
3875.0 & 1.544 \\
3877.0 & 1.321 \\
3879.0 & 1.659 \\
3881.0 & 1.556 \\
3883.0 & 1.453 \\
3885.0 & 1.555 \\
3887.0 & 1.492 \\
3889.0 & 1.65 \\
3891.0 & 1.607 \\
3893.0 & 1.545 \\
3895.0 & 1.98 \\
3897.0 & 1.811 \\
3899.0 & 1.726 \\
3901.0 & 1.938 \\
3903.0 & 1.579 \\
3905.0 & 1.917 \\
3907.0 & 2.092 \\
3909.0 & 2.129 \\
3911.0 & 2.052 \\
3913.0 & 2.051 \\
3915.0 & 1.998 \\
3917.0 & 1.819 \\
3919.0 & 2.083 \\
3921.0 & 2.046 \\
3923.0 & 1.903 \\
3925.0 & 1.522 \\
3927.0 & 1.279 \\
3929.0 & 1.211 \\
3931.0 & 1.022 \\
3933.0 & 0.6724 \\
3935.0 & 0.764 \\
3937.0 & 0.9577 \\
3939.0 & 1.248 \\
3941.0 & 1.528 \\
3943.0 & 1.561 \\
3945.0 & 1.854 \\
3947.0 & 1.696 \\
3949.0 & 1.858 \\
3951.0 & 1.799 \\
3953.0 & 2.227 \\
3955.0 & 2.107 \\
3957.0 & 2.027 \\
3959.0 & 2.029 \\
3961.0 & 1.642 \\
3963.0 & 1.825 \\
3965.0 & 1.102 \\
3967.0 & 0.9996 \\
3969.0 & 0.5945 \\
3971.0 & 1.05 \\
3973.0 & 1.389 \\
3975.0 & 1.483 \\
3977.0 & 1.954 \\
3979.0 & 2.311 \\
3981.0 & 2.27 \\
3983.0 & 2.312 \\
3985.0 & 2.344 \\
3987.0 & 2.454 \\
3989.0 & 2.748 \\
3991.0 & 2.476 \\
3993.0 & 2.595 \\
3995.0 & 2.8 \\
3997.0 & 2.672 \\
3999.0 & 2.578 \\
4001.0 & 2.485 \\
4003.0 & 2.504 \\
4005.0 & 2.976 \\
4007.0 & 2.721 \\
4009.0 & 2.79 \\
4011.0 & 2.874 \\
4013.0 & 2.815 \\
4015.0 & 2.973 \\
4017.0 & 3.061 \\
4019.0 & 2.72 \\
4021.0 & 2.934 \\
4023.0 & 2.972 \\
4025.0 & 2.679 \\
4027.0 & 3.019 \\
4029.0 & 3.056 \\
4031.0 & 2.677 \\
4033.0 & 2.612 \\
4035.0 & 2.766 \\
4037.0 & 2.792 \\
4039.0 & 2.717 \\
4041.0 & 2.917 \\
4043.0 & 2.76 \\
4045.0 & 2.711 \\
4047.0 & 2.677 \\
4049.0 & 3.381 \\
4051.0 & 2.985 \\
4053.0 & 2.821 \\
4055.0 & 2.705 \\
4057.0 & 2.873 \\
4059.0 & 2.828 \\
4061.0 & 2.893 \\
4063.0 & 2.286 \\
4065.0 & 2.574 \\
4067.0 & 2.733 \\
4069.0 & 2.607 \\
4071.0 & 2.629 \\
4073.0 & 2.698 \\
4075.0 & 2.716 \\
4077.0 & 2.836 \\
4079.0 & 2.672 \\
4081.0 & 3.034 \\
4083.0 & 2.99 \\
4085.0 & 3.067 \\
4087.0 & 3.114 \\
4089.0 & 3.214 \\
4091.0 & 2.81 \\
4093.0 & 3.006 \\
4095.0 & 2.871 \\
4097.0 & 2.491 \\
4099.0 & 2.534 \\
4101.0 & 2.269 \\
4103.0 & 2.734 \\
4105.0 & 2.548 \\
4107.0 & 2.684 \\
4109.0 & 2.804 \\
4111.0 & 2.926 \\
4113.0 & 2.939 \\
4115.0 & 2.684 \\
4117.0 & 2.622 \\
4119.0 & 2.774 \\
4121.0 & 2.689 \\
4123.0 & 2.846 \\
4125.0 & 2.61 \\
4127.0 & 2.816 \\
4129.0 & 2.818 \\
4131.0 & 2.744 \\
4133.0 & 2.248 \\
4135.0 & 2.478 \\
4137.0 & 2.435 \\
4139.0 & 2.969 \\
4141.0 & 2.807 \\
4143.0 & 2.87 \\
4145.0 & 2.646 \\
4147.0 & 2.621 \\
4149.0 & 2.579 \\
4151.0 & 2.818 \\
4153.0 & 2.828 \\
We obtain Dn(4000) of 1.9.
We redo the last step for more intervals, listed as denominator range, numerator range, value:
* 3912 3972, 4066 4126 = 1.93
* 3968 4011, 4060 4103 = 1.27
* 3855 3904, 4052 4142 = 1.96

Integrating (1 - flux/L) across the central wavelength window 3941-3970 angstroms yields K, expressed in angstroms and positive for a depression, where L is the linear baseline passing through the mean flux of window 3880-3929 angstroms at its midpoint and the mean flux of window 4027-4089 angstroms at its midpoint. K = 6.2 angstroms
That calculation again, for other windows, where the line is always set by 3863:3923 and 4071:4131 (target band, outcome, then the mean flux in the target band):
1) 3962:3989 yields 5.2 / 1.74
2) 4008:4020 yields -2.7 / 2.87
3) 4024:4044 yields -2.9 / 2.8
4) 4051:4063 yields -1.1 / 2.79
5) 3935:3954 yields 3.8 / 1.59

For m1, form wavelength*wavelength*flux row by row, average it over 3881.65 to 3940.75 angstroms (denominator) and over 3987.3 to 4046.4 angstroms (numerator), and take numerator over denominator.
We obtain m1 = 1.80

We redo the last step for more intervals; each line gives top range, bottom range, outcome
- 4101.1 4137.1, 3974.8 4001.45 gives 1.18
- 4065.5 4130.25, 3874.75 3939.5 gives 1.89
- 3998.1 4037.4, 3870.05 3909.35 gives 1.81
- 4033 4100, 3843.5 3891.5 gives 2.07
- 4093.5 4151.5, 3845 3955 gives 1.87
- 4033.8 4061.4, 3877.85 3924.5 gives 1.69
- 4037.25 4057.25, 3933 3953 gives 2.04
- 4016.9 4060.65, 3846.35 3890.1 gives 2.05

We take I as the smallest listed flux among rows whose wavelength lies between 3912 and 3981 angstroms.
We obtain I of 0.5945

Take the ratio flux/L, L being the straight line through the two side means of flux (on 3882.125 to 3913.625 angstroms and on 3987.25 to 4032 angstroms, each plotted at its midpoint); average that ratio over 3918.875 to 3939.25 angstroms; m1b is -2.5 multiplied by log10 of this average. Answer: 0.48 mag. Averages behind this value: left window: 1.78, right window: 2.77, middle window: 1.31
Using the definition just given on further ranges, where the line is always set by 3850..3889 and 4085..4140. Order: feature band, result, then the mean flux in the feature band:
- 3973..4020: -0.18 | 2.54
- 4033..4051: -0.19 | 2.84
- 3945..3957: -0.01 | 1.94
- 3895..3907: -0.11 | 1.83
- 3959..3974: 0.48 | 1.28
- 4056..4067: -0.09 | 2.69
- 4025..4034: -0.22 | 2.82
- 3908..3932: 0.00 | 1.76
